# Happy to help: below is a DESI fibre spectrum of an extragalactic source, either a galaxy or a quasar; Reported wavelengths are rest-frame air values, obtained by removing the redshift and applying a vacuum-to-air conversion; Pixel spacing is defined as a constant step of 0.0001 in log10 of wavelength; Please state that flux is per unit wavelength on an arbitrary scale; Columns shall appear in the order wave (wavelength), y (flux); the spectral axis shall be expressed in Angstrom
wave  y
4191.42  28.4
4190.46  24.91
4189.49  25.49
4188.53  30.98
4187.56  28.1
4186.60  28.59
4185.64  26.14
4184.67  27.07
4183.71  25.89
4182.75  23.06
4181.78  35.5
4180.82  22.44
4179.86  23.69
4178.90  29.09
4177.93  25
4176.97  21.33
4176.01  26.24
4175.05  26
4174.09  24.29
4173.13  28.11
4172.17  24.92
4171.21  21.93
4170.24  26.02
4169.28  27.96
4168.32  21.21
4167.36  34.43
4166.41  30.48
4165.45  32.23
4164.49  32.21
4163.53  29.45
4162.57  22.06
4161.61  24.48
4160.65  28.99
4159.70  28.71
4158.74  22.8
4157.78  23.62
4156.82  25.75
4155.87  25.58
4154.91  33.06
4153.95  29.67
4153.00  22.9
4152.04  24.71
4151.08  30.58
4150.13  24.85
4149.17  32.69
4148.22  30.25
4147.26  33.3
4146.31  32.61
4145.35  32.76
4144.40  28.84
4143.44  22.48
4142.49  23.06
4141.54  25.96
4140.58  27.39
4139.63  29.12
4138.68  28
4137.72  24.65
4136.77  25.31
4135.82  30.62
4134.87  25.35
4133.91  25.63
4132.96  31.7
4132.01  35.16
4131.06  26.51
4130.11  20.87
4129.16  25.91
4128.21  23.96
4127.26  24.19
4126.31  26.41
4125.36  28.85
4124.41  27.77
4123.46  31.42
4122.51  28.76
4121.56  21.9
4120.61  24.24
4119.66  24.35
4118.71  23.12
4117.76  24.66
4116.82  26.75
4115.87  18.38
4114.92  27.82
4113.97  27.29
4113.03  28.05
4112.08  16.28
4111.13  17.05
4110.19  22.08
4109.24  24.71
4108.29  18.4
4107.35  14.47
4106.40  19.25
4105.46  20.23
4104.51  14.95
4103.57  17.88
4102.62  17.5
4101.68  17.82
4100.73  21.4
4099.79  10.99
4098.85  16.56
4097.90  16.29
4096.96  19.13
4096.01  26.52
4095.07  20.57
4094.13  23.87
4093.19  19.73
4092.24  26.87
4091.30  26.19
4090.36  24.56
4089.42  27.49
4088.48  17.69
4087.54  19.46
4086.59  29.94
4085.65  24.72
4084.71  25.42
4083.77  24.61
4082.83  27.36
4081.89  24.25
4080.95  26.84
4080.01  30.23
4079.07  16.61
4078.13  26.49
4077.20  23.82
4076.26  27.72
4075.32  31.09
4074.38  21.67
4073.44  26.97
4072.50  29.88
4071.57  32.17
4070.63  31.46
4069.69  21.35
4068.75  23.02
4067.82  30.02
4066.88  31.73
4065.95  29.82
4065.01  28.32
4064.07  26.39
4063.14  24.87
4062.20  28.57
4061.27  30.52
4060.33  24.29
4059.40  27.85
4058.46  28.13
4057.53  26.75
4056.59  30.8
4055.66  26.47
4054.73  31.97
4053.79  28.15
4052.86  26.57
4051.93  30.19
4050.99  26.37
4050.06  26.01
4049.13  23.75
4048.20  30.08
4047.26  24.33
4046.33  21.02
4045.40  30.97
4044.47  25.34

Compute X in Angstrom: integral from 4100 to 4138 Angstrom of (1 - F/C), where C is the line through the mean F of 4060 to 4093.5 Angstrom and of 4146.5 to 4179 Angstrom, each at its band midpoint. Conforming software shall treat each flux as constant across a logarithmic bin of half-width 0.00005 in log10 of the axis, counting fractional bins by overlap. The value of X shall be 4.3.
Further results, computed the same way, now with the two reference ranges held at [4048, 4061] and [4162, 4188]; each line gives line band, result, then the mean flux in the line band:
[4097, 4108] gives 4.1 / 17.1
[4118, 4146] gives 0.4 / 26.7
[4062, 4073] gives -0.2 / 28.1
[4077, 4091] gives 1.4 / 24.7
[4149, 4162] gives 0.0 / 26.9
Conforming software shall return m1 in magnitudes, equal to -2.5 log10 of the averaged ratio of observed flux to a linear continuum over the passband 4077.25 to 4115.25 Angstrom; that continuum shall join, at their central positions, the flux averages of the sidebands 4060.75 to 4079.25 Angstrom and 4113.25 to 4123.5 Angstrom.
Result 0.19 mag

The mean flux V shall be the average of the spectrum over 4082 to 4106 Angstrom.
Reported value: 21.5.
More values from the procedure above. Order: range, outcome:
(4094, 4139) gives 23.2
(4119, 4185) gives 27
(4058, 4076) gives 27.8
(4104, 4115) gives 20.6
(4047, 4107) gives 24.8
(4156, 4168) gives 27.8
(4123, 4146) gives 27.2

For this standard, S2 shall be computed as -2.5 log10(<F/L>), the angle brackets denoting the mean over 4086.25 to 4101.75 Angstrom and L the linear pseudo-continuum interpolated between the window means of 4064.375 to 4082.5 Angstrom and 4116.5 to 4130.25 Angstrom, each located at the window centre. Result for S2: 0.23 mag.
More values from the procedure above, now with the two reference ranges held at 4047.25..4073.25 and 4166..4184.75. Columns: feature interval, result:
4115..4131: 0.07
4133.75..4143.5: 0.02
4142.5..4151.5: -0.11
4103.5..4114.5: 0.32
